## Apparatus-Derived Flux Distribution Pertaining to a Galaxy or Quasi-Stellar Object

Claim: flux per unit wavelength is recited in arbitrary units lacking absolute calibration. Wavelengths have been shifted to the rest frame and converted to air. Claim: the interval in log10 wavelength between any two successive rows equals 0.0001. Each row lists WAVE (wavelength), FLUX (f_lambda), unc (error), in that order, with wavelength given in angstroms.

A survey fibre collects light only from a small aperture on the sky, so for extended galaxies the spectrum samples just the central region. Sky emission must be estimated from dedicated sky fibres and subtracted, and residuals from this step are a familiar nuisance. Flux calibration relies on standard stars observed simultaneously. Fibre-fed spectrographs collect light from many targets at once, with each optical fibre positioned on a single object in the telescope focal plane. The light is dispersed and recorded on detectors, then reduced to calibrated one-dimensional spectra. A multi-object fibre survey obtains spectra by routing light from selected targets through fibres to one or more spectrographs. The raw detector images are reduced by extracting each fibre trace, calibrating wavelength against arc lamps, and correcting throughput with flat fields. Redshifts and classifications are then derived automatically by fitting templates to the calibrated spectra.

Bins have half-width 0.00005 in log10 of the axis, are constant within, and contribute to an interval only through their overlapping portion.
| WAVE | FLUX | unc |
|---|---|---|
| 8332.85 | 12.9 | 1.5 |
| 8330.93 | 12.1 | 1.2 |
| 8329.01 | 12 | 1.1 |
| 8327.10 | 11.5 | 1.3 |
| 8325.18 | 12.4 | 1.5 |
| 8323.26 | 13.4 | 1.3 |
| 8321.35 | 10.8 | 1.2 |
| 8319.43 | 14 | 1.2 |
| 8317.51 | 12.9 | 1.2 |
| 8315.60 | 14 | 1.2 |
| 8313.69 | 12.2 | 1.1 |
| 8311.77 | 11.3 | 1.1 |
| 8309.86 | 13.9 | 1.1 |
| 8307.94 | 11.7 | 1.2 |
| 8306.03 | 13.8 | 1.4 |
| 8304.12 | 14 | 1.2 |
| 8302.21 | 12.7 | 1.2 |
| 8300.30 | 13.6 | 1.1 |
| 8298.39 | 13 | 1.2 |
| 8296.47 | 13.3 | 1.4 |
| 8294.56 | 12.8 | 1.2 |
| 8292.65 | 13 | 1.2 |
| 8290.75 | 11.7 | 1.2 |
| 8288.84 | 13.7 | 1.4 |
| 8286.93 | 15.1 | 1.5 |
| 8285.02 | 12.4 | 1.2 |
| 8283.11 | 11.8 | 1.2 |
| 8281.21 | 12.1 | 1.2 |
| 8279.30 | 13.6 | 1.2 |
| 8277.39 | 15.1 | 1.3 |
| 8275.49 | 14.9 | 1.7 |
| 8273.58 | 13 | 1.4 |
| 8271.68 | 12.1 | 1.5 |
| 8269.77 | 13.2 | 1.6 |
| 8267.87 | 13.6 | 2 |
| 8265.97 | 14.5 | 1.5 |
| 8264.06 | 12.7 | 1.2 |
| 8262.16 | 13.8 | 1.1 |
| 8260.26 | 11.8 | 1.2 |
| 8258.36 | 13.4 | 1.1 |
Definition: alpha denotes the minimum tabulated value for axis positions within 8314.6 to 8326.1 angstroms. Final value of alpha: 10.8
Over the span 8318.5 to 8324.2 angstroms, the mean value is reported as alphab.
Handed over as 12.7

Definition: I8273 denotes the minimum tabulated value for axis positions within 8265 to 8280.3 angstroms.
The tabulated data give 12.1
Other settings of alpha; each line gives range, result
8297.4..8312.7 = 11.3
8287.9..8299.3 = 11.7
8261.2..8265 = 12.7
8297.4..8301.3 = 13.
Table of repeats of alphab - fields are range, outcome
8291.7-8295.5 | 12.9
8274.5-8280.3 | 14.5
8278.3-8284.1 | 12.5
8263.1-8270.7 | 13.5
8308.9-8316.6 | 12.9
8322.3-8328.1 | 12.4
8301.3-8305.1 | 13.4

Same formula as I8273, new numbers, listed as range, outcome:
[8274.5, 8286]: 11.8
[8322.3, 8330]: 11.5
